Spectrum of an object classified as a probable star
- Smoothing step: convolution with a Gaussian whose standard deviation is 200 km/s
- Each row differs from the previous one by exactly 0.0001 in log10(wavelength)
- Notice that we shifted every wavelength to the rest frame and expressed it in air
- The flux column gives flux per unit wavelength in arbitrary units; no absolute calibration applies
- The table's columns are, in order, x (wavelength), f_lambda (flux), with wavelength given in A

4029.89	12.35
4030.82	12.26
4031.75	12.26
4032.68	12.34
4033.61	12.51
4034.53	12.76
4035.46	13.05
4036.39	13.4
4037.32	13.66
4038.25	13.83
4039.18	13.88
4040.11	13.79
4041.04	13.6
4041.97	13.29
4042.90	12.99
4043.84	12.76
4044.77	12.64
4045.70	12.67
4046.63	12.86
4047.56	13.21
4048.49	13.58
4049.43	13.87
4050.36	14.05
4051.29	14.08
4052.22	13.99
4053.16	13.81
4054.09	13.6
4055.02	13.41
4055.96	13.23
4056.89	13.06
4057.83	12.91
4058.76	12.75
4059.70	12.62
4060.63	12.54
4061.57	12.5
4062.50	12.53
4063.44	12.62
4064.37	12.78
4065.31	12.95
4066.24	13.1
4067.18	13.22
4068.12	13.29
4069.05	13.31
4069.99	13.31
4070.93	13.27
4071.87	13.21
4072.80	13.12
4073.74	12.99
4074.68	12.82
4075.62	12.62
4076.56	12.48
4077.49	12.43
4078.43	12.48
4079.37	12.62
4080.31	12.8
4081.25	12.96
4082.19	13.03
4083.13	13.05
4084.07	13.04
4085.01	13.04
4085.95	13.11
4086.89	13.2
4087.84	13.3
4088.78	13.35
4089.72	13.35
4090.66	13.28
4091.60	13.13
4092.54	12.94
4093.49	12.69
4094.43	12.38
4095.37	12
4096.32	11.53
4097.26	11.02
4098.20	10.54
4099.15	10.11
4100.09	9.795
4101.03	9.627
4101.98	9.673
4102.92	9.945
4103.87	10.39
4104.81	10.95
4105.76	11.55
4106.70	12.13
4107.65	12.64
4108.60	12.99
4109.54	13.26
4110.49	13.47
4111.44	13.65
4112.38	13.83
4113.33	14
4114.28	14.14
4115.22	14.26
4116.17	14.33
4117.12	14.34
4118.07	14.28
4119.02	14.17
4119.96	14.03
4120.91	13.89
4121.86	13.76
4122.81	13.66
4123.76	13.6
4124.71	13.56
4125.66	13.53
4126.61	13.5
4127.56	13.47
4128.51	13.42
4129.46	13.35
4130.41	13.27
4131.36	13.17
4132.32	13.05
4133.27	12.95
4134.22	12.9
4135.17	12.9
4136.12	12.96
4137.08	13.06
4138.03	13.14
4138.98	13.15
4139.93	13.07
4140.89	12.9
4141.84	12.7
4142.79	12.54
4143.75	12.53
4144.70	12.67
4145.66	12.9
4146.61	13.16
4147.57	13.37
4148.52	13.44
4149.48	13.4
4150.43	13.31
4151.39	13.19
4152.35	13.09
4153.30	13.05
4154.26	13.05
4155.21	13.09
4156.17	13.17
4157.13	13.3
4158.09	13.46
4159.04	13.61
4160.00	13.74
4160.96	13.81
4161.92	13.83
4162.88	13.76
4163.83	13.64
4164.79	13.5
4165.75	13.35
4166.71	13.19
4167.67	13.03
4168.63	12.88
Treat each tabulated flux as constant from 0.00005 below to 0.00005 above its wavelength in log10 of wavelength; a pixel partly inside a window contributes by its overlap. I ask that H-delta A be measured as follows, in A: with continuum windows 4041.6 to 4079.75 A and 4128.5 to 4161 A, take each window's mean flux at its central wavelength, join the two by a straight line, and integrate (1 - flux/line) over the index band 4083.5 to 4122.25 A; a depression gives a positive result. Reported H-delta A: 1.43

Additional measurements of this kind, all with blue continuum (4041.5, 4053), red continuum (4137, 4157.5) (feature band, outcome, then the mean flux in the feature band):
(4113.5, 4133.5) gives -0.9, 13.7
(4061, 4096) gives 0.9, 12.9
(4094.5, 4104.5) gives 2.0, 10.6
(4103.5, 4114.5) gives 0.4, 12.7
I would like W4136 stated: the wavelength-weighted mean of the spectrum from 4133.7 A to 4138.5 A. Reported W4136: 13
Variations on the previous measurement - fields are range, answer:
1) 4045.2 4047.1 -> 12.8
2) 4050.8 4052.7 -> 14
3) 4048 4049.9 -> 13.7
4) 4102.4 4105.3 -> 10.4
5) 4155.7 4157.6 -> 13.2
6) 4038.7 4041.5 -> 13.8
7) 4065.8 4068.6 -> 13.2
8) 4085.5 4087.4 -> 13.1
